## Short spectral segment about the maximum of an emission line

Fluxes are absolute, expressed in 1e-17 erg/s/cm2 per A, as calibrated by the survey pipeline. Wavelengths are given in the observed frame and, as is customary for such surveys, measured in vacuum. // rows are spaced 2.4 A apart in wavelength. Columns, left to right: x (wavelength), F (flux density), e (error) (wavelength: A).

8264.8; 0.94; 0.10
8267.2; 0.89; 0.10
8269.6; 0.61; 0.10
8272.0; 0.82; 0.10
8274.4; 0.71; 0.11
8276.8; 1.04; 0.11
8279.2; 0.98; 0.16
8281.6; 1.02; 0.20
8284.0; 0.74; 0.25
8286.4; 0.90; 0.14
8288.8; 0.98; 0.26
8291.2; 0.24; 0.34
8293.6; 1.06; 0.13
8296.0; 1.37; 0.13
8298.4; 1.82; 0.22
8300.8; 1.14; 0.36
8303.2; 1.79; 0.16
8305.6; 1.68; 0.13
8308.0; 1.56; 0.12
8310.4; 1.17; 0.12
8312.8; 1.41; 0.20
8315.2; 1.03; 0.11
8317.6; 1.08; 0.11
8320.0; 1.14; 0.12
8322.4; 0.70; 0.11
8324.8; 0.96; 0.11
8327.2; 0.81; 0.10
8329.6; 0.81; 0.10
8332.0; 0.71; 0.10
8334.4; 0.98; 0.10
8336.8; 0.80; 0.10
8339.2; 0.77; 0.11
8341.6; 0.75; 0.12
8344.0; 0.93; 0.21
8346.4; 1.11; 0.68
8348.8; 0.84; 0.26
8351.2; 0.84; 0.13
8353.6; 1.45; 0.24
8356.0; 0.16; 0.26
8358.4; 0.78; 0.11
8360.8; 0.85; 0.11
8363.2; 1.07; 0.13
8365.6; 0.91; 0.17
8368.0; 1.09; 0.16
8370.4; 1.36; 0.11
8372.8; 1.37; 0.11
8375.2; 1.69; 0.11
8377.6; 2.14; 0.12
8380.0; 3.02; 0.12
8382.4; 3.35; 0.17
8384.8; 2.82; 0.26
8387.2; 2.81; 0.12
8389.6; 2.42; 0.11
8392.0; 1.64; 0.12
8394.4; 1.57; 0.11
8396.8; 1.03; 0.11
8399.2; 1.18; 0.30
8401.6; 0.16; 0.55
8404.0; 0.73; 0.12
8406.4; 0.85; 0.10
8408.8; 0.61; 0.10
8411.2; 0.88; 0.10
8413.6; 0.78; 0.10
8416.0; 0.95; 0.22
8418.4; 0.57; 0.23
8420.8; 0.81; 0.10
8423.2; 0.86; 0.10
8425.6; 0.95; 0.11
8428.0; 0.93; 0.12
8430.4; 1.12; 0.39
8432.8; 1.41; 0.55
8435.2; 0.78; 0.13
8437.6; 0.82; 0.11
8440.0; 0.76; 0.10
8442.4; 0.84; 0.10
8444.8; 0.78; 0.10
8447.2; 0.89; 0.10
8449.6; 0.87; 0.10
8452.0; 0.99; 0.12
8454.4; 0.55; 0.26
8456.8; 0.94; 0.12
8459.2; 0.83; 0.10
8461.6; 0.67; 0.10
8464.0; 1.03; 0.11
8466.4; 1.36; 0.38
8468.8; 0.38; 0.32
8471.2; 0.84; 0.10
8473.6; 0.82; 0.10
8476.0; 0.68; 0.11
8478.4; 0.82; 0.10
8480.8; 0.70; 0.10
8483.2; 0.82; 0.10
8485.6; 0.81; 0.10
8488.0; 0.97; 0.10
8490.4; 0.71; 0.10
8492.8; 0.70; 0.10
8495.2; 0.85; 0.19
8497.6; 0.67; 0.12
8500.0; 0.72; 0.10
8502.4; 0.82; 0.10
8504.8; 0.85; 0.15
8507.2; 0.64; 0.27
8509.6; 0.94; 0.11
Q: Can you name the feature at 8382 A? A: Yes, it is [O III]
